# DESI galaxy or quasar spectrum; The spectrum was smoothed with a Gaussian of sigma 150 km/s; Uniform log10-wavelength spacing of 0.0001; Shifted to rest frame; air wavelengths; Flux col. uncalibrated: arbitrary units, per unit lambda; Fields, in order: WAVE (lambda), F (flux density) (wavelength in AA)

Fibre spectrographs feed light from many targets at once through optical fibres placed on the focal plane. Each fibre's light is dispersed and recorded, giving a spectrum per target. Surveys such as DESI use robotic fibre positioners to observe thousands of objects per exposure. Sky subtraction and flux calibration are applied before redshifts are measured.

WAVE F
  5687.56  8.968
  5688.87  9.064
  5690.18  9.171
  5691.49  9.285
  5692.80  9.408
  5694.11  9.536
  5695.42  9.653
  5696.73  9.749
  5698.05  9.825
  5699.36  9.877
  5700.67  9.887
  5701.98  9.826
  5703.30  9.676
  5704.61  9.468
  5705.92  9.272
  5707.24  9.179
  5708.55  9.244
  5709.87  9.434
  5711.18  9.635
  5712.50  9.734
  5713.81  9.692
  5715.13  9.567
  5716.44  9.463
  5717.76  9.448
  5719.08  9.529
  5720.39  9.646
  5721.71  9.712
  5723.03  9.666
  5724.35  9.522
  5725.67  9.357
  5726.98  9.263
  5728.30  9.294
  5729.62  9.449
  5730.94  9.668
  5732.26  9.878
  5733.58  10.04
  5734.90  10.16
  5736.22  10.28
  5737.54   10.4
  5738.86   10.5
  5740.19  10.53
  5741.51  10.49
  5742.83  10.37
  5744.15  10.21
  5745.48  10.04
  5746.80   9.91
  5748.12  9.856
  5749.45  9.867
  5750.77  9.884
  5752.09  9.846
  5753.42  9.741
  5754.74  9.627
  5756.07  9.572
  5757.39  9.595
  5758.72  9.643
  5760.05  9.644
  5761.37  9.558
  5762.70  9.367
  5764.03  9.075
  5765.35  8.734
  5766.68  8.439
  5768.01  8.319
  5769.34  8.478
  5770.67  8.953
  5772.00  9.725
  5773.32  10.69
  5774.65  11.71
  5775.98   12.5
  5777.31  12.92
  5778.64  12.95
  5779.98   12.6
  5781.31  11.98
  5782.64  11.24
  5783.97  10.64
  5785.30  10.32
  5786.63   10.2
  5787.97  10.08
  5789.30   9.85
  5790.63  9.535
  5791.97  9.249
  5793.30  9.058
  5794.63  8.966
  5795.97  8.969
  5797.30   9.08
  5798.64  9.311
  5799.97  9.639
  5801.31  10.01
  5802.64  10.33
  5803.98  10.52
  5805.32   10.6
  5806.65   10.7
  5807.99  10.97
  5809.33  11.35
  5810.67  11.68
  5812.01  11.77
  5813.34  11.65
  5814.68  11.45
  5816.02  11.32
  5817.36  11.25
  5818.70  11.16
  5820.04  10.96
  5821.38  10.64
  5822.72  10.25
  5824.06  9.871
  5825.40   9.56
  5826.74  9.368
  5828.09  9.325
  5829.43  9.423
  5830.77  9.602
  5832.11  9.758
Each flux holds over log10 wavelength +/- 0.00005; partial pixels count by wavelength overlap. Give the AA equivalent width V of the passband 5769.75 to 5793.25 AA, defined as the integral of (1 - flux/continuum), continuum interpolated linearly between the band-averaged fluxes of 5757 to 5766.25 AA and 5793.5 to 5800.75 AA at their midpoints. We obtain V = -3.9 AA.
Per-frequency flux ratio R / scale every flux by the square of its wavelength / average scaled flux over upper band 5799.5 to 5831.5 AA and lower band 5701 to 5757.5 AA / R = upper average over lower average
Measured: 1.1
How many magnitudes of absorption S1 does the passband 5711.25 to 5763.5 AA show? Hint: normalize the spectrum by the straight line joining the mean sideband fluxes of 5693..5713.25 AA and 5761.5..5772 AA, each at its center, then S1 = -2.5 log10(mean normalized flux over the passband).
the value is -0.07 mag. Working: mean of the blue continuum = 9.6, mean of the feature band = 9.79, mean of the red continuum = 8.86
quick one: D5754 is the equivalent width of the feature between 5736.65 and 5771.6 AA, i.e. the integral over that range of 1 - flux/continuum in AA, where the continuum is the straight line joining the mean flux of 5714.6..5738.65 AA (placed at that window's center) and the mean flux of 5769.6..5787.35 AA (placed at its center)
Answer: 2.8 AA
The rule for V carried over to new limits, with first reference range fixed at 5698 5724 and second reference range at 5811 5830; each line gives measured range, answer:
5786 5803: 1.33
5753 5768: 1.09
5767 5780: -0.73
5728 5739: -0.19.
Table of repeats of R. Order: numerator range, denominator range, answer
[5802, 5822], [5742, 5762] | 1.15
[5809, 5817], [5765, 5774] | 1.29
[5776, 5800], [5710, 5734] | 1.11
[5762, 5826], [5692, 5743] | 1.10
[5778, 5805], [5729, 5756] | 1.04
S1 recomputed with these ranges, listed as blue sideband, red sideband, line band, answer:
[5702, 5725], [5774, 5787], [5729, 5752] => 0.035 mag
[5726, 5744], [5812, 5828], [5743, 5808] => 0.030 mag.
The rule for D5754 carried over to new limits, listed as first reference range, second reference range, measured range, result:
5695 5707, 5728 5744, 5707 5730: 0.9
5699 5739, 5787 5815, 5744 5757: 0.0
